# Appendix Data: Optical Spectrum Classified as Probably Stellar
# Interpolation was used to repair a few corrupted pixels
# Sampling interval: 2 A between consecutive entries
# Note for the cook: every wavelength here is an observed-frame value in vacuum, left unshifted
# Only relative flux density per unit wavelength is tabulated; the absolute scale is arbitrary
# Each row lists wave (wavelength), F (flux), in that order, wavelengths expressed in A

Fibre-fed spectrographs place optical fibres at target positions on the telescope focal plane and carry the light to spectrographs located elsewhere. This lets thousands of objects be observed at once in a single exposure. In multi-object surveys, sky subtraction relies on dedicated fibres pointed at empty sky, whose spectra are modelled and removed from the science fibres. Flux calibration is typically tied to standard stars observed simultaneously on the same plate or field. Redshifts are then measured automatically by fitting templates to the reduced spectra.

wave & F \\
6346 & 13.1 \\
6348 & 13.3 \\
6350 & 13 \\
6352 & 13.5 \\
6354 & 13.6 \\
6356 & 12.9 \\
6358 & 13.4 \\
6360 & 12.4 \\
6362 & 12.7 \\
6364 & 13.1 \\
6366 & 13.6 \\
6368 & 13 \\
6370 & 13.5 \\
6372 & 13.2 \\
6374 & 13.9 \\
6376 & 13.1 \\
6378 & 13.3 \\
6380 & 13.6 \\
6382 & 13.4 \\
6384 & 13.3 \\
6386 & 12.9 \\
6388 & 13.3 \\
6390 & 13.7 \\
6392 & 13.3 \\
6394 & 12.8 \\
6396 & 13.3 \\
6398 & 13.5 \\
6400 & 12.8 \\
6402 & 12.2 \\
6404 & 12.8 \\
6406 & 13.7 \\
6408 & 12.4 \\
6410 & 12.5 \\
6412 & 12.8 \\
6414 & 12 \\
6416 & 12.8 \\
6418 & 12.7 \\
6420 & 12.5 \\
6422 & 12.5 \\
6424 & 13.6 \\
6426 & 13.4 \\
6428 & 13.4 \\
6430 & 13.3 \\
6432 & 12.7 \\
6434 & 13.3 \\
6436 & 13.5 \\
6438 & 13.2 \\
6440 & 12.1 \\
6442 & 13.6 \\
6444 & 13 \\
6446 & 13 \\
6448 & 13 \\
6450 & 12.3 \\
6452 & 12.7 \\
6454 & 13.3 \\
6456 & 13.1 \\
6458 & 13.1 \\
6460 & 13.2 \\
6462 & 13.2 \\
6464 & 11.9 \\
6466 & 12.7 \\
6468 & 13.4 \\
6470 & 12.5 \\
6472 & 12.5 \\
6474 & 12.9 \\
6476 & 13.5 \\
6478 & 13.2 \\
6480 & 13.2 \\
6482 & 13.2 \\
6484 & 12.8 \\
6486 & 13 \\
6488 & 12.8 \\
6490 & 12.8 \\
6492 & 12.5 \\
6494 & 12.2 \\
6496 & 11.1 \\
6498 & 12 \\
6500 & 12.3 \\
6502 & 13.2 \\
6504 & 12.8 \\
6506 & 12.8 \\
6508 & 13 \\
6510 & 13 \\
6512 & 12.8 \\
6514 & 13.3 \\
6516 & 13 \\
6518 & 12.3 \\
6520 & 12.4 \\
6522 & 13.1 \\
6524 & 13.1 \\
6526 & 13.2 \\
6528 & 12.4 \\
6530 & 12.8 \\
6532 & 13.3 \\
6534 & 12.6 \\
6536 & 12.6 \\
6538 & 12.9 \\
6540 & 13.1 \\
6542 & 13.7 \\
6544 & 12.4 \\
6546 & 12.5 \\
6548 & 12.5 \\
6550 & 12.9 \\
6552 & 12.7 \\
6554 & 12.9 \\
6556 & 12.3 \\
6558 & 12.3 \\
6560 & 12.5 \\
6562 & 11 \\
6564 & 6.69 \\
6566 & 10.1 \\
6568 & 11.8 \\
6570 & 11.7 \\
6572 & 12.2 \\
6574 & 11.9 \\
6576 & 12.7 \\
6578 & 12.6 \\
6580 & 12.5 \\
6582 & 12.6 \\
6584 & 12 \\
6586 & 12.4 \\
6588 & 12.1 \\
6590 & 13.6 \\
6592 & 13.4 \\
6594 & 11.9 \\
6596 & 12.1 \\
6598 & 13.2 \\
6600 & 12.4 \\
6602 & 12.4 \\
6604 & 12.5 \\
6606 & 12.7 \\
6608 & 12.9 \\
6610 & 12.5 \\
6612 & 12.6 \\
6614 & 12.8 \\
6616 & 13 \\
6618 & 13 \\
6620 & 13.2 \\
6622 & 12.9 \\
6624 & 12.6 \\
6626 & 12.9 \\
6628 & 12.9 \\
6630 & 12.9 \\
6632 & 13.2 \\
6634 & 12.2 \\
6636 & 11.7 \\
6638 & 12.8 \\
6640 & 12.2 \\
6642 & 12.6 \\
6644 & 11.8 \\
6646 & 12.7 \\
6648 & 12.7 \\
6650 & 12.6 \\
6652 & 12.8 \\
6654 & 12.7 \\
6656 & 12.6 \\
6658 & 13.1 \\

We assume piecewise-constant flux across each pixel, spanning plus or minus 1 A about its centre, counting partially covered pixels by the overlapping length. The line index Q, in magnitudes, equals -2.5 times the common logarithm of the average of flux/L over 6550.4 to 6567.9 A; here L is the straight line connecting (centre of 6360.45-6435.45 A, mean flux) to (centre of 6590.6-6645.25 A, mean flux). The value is 0.12 mag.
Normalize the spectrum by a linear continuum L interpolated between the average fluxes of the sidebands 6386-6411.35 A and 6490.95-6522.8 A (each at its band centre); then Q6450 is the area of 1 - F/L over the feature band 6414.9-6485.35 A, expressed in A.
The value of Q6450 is -0.9 A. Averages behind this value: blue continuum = 13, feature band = 13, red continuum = 12.6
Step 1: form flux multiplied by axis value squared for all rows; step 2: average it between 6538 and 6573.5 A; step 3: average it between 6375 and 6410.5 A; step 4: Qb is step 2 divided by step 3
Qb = 1.0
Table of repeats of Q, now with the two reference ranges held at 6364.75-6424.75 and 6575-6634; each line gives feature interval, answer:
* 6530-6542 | -0.01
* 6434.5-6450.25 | 0.00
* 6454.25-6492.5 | 0.00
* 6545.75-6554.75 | 0.01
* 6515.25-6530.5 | 0.00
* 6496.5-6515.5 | 0.01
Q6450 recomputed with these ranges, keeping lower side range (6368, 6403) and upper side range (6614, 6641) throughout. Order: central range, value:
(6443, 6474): 0.5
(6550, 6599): 3.0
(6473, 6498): 0.6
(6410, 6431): 0.4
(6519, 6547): 0.1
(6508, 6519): 0.1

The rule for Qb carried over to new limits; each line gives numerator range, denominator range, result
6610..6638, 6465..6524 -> 1.04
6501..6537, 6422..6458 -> 1.01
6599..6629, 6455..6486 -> 1.03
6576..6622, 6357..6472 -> 1.03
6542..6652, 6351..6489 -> 1.00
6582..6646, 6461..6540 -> 1.02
